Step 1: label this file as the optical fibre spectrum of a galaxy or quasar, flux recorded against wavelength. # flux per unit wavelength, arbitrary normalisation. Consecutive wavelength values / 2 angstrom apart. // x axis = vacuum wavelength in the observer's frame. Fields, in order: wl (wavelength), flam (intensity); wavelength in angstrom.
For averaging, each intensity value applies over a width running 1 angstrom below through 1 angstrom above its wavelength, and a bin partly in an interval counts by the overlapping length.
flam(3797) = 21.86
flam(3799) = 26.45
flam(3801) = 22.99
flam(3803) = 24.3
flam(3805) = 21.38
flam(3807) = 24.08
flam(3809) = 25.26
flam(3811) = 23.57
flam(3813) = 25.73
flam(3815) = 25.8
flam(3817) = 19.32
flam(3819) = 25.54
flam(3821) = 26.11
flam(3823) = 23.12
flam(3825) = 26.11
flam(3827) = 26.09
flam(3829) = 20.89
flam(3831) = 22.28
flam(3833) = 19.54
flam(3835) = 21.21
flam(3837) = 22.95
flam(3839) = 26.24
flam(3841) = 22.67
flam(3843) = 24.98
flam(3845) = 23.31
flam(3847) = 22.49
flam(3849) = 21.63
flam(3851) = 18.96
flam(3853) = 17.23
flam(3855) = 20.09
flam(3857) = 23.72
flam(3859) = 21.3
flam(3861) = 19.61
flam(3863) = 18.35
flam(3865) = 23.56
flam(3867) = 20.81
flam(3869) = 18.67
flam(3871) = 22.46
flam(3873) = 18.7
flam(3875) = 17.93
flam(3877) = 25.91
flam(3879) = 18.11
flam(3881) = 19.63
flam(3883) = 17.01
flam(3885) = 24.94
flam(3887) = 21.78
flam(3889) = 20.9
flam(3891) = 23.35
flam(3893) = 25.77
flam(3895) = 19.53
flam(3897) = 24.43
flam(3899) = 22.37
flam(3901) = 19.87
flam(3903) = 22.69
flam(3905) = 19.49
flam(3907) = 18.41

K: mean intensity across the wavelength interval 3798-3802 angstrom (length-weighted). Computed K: 24.7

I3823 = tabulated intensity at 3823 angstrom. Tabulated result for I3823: 23.12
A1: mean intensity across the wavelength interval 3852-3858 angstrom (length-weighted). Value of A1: 20.3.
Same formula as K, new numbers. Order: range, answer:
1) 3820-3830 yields 24.5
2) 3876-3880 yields 22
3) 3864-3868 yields 22.2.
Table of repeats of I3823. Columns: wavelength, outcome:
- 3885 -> 24.94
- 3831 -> 22.28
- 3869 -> 18.67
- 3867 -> 20.81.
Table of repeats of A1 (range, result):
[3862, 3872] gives 20.8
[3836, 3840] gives 24.6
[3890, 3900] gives 23.1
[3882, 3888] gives 21.2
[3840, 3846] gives 23.7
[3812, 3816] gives 25.8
